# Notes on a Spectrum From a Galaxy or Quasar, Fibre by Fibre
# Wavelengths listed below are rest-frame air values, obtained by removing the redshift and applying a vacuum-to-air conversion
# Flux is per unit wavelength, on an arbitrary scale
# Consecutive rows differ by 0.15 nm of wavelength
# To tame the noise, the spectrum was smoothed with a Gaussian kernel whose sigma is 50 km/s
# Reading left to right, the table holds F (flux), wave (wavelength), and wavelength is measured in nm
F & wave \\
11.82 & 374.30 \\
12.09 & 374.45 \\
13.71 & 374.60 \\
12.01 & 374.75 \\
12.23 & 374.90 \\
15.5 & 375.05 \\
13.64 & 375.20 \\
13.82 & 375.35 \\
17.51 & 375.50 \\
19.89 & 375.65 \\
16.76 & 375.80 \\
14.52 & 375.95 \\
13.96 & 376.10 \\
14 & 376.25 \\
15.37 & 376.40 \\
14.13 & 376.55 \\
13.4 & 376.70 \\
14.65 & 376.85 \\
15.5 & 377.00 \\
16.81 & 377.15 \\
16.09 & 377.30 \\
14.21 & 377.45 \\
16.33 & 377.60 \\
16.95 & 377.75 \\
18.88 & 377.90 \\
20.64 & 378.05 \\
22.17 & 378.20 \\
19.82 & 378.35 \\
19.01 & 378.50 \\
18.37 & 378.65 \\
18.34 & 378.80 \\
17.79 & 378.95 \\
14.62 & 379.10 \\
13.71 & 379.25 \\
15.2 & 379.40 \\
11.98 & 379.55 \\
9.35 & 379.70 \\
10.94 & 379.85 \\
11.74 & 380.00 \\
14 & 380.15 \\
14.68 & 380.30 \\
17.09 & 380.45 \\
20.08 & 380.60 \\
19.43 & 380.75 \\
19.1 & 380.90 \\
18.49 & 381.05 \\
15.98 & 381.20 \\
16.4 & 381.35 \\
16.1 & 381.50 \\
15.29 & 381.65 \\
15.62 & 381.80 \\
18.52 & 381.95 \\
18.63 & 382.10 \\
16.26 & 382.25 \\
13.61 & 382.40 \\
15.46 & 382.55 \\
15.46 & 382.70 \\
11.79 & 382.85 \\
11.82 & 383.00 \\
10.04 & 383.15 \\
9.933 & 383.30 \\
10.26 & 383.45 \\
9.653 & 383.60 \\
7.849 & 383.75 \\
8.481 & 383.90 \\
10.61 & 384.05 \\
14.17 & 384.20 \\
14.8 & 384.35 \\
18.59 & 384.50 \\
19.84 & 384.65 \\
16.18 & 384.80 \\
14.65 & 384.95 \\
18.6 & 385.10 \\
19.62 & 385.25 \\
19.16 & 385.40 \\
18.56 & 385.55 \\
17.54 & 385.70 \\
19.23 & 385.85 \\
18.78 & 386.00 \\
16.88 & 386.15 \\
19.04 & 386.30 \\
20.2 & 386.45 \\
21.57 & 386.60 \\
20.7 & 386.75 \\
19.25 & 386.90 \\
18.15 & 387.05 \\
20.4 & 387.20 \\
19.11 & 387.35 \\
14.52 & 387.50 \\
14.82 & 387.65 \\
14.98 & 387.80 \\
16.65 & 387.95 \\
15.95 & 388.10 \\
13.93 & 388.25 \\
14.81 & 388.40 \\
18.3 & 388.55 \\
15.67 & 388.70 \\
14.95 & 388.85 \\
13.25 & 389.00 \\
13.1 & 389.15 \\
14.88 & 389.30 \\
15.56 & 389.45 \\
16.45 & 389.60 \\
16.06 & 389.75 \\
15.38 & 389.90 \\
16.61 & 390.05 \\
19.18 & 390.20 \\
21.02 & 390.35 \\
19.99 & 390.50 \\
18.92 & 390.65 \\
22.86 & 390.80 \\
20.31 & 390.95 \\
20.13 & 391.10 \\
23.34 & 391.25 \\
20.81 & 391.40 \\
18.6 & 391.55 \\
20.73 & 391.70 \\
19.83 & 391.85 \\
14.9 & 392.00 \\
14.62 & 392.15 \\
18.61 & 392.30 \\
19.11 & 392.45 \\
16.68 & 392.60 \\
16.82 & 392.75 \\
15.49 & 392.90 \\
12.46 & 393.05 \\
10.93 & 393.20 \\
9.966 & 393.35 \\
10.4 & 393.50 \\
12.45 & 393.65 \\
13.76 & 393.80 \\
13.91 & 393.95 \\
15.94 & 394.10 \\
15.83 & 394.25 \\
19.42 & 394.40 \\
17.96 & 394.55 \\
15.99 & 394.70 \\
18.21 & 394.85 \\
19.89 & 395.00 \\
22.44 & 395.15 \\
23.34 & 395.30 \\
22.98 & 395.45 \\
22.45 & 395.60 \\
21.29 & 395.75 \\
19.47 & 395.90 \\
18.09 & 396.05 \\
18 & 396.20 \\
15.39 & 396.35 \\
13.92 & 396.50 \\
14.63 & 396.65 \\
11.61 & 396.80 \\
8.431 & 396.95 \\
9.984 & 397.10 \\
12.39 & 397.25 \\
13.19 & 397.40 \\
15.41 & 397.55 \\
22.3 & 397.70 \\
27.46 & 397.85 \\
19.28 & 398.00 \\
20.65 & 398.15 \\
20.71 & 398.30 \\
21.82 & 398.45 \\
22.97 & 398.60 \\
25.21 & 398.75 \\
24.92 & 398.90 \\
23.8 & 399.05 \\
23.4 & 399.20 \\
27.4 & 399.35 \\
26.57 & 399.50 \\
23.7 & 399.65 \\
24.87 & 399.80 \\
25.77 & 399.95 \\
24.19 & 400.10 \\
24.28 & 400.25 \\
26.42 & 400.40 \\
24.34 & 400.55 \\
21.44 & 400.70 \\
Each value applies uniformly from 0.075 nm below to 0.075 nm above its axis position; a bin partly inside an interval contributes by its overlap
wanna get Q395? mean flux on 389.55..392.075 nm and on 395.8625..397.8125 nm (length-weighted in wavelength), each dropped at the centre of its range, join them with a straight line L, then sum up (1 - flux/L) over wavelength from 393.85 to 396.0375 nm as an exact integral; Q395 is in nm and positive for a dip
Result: -0.39 nm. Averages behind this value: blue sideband 19.2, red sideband 15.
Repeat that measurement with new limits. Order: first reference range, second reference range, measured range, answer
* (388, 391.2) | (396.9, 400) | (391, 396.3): 0.364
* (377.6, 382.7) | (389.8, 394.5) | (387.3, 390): 0.232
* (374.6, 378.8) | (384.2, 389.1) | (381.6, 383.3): 0.232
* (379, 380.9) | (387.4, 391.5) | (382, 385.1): 0.401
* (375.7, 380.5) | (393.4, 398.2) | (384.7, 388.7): -0.344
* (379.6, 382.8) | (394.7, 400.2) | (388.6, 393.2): 0.233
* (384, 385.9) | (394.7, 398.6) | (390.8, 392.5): -0.156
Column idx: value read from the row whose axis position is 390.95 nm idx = 20.31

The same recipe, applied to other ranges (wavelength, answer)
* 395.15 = 22.44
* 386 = 18.78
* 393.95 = 13.91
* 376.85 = 14.65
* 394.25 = 15.83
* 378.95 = 17.79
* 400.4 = 26.42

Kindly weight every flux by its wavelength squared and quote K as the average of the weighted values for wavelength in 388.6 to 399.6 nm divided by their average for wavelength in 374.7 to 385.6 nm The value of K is 1.26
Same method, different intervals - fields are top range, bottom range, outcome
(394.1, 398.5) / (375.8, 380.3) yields 1.26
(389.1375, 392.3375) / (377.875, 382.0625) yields 1.17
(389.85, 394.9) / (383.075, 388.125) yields 1.09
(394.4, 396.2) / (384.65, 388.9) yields 1.19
